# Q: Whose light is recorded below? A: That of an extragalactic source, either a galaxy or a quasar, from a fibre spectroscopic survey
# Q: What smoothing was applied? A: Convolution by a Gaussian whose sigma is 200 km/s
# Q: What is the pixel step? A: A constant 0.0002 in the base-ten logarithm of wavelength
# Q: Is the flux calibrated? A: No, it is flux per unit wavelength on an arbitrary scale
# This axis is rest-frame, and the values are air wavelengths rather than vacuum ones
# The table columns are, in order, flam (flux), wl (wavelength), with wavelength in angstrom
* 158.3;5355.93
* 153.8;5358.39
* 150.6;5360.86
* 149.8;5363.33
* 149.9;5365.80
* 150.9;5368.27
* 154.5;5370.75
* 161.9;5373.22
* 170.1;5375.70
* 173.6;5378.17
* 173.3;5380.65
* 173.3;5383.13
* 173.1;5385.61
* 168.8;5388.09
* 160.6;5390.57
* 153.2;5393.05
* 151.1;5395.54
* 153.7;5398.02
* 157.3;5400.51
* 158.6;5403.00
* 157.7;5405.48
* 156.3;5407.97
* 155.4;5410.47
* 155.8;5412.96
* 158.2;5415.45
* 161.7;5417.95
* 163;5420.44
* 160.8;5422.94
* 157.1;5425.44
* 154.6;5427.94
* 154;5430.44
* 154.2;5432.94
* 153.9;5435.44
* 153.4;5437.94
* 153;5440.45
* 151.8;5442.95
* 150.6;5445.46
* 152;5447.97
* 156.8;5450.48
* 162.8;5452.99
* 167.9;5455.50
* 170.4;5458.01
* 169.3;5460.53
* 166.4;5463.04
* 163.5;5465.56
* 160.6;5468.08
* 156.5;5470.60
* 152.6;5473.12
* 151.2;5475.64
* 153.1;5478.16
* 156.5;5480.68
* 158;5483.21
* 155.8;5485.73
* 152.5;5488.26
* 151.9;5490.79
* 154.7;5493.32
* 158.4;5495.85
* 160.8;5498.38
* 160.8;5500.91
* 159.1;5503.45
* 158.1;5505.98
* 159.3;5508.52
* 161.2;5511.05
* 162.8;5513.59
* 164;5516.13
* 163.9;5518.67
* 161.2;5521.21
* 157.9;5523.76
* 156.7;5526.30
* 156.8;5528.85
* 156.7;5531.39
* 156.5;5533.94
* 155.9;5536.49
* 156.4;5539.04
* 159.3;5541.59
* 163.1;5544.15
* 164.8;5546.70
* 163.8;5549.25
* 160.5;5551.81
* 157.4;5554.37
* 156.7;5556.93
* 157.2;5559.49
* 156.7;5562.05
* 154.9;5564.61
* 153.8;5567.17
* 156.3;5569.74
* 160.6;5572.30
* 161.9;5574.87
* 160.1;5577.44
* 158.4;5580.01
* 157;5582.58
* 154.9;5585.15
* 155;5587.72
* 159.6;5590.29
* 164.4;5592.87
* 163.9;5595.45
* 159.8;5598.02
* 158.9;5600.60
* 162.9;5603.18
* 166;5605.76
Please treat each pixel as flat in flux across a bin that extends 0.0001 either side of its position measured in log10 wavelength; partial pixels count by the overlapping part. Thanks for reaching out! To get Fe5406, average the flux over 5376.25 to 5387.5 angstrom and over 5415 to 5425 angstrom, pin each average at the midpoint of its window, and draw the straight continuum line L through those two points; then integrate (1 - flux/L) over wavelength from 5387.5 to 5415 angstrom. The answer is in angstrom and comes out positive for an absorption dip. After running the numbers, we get 1.6 angstrom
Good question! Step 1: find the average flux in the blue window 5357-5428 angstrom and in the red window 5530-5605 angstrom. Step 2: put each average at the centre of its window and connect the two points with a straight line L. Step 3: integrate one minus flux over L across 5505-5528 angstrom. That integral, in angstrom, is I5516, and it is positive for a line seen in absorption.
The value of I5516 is -0.2 angstrom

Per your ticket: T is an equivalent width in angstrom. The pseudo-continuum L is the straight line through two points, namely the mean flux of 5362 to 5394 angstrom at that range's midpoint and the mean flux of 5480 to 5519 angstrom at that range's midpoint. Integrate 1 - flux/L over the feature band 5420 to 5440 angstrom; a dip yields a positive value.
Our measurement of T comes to 0.6 angstrom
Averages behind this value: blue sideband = 163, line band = 156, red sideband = 159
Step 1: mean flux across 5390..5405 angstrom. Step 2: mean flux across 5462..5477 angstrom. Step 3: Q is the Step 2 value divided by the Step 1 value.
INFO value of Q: 1.02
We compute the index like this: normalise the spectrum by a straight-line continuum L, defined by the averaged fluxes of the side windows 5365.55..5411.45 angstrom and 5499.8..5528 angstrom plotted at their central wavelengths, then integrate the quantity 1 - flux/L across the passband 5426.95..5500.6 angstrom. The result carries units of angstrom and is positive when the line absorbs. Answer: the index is 1.56 angstrom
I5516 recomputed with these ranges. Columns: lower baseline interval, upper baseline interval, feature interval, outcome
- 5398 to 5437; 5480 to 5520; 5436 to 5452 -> 0.5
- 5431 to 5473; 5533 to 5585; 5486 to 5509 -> 0.2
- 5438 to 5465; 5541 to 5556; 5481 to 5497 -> 0.5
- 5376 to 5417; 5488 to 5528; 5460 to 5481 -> 0.2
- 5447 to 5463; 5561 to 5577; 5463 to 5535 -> 1.4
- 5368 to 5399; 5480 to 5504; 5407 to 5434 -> 0.6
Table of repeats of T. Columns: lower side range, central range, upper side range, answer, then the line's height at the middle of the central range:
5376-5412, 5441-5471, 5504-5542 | 0.0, 161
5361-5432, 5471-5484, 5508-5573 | 0.4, 159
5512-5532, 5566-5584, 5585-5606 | 0.2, 161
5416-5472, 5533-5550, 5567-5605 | -0.1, 159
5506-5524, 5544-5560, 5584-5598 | 0.0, 161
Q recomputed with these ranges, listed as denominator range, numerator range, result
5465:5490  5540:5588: 1.02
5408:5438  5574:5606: 1.02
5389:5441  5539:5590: 1.01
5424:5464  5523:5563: 1.00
